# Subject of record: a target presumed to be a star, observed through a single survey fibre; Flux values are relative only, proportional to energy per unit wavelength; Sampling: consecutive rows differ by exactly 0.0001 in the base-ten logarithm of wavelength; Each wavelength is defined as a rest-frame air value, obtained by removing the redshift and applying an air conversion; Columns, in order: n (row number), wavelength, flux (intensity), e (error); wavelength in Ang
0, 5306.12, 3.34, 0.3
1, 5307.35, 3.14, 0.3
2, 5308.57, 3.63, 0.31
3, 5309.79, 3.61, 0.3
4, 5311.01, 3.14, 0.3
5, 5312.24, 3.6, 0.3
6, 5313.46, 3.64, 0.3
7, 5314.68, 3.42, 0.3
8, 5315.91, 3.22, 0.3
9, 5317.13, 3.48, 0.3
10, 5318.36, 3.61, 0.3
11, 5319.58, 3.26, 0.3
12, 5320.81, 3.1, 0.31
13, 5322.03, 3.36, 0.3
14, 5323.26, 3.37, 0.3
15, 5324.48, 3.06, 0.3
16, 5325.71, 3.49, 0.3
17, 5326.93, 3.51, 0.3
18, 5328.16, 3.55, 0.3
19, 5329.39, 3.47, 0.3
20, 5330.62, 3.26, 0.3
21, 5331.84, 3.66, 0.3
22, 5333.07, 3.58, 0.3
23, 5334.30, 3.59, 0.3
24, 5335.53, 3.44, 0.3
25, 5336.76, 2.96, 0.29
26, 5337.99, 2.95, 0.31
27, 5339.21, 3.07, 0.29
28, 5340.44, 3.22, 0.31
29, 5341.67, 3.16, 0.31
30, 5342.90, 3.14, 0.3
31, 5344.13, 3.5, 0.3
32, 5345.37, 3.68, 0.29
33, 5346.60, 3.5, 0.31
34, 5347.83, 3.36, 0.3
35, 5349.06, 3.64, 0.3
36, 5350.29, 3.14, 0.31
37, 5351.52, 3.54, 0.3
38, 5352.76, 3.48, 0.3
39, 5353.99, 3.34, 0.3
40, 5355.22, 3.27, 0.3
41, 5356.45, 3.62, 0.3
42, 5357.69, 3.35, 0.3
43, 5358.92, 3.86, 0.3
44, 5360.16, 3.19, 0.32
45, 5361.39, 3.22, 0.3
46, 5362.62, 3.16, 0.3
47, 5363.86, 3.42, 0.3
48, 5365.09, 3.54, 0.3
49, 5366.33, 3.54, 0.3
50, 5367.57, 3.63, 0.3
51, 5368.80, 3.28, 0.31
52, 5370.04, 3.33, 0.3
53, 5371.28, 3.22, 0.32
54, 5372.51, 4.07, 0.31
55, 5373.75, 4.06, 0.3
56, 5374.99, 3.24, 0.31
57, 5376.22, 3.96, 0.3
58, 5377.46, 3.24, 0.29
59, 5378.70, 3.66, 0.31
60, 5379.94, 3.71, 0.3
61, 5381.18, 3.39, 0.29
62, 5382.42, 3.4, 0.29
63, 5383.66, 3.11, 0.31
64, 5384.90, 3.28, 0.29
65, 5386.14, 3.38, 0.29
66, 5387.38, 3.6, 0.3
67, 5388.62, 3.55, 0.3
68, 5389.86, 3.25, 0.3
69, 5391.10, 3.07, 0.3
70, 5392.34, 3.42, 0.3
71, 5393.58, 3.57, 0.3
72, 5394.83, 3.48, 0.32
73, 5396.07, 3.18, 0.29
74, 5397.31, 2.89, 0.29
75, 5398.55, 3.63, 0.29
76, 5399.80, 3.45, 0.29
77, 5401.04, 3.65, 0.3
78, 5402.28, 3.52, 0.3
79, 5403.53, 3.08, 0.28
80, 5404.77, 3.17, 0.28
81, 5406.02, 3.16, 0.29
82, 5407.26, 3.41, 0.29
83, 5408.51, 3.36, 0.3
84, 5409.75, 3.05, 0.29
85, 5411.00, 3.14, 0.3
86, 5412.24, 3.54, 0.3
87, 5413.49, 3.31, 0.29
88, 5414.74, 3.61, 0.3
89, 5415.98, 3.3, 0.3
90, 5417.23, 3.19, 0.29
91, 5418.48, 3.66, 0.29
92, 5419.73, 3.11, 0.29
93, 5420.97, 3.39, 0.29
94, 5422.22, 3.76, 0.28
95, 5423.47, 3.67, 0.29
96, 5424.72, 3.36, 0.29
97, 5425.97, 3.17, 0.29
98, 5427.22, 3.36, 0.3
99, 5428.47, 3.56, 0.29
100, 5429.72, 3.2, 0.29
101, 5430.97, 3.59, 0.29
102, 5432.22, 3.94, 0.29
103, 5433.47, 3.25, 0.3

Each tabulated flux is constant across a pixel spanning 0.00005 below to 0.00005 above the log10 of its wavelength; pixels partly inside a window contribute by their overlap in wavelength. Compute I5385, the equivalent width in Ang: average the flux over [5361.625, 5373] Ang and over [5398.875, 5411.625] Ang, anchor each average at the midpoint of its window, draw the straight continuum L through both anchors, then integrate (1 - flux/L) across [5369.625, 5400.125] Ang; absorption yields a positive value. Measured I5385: -0.6 Ang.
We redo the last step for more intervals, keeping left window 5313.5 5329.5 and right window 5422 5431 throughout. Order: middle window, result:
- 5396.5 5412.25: 0.6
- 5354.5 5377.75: -0.6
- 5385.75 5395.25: 0.0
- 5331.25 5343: 0.4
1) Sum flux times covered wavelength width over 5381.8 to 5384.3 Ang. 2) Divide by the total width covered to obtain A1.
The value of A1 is 3.25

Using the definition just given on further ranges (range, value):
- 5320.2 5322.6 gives 3.23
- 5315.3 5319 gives 3.44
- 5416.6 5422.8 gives 3.42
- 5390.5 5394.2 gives 3.36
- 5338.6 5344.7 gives 3.22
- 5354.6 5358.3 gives 3.41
